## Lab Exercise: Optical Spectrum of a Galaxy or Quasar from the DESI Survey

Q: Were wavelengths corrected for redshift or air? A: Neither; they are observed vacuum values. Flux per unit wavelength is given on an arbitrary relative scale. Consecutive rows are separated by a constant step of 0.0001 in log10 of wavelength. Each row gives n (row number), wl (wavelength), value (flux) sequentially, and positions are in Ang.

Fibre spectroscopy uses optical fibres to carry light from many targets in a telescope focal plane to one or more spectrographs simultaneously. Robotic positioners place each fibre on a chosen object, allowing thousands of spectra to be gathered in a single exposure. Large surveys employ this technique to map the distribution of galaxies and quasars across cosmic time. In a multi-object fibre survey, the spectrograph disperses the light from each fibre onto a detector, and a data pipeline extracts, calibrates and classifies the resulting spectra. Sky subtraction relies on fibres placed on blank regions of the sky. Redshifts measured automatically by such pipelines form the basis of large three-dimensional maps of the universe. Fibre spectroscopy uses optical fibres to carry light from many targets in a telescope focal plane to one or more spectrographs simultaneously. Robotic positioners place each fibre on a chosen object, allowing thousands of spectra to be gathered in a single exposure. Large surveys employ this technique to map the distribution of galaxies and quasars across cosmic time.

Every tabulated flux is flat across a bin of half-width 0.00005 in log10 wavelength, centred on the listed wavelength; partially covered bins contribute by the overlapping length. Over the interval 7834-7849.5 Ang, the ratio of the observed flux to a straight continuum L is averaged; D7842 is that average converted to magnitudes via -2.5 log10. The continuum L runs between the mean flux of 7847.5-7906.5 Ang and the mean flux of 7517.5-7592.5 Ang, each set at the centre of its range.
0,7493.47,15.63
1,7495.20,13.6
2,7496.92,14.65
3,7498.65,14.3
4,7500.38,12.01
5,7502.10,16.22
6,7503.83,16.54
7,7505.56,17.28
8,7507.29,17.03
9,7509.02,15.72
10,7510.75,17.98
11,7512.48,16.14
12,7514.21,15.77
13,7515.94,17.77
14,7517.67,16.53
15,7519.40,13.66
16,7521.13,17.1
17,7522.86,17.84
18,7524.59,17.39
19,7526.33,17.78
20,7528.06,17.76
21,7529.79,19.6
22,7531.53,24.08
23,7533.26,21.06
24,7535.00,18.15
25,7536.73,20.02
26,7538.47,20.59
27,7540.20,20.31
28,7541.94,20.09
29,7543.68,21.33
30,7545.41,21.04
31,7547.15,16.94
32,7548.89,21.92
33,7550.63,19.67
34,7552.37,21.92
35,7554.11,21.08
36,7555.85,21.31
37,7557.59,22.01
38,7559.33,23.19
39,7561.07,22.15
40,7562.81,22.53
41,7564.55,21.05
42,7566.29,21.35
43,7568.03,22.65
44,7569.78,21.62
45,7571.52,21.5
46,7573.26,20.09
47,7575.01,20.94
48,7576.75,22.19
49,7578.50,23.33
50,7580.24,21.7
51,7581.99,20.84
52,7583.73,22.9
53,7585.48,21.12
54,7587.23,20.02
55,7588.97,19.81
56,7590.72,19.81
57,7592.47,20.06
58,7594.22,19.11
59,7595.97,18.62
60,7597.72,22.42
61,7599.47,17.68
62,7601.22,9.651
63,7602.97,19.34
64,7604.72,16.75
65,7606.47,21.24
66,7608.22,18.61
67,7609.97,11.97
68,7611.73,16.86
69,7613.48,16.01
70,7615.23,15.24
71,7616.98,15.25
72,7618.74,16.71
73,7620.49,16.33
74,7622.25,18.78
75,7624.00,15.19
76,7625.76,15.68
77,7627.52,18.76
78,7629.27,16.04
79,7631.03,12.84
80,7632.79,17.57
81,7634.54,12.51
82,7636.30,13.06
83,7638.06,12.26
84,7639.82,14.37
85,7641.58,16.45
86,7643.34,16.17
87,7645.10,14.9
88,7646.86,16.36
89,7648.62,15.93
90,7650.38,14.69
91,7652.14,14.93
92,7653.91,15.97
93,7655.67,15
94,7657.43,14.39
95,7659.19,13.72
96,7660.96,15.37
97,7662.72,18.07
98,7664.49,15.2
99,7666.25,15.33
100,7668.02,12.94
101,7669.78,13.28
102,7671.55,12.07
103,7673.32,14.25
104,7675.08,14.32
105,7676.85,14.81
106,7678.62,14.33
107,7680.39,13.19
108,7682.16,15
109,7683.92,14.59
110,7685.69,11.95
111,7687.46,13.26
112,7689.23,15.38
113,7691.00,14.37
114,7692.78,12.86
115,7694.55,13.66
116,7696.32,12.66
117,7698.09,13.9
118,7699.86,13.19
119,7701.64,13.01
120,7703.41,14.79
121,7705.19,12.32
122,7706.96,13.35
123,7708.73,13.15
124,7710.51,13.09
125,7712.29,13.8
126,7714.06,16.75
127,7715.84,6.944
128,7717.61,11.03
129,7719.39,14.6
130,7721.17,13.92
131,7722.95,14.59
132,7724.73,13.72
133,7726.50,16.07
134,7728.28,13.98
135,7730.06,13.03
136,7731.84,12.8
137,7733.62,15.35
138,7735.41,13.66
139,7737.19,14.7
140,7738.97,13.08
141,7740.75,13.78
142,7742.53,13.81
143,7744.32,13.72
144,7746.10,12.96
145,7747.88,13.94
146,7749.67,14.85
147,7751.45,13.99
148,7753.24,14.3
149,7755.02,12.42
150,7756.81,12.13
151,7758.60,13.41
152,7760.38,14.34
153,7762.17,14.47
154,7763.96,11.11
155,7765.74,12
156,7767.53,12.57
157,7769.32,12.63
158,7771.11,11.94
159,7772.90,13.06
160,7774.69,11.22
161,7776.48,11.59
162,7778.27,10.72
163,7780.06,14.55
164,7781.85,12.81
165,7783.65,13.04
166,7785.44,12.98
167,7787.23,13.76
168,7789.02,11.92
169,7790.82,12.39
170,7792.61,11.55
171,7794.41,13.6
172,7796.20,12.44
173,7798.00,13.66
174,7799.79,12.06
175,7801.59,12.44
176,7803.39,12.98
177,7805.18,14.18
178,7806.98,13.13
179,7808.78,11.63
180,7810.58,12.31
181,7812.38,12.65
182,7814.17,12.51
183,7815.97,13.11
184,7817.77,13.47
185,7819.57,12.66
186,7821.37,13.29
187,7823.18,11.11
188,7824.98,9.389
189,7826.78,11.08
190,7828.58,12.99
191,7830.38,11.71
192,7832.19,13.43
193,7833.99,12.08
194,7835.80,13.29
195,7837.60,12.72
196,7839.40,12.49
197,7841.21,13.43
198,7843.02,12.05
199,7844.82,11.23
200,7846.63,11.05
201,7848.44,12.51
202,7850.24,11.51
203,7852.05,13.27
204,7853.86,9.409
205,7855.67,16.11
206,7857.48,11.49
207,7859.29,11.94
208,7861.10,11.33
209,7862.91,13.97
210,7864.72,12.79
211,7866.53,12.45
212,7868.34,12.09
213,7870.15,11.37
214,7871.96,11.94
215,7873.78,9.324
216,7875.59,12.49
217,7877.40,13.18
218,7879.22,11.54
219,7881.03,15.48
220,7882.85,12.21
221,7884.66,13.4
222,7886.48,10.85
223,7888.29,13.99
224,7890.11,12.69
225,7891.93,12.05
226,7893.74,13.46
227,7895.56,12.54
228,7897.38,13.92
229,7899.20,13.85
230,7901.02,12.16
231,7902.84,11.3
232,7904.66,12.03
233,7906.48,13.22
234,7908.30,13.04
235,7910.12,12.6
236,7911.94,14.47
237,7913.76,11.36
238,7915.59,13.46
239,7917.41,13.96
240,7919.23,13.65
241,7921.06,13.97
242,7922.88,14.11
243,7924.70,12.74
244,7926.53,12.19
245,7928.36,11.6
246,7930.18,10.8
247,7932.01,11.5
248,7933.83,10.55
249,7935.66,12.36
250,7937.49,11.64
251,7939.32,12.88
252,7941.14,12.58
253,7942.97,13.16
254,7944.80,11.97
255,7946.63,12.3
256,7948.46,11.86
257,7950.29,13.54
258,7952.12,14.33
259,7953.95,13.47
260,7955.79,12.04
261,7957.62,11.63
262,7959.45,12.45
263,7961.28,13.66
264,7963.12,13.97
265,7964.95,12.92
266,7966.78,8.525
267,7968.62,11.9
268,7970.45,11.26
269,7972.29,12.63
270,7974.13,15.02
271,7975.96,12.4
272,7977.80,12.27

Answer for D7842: 0.09 mag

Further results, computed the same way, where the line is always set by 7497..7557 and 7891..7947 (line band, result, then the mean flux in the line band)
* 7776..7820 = 0.13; 12.7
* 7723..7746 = 0.10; 14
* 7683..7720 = 0.19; 13.3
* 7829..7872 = 0.11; 12.3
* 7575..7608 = -0.14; 19.8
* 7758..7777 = 0.18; 12.6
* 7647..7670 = 0.09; 15.1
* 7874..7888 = 0.05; 12.6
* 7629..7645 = 0.15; 14.5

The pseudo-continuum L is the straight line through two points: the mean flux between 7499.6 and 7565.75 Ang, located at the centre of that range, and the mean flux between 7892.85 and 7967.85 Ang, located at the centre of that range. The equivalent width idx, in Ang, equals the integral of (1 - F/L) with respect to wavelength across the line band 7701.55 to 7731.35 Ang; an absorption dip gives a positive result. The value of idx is 4.9 Ang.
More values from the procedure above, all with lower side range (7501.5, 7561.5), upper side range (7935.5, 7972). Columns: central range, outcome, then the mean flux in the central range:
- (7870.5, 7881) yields 1.26 Ang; 12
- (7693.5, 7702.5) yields 1.72 Ang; 13.3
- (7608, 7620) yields 1.38 Ang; 15.7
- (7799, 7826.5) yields 4.12 Ang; 12.4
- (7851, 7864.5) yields 1.37 Ang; 12.5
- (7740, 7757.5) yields 2.25 Ang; 13.6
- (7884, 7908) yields 1.07 Ang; 12.7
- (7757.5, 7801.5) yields 7.21 Ang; 12.7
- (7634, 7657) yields 3.17 Ang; 14.8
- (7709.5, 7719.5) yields 2.22 Ang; 12.6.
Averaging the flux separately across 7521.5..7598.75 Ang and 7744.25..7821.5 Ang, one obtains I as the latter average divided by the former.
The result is 0.62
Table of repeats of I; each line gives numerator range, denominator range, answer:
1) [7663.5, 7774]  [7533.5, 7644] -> 0.72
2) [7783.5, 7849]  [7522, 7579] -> 0.60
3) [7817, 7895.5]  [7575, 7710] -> 0.77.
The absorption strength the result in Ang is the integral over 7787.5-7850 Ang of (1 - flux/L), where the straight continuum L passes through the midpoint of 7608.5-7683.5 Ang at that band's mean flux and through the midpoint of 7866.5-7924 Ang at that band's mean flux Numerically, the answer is 4.8 Ang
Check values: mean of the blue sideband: 15.1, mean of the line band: 12.4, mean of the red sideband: 12.8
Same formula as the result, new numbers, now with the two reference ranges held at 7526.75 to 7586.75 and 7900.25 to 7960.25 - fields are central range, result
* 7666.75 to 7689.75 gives 5.7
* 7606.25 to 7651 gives 8.7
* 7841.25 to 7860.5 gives 3.0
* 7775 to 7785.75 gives 2.3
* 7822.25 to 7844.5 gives 4.0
